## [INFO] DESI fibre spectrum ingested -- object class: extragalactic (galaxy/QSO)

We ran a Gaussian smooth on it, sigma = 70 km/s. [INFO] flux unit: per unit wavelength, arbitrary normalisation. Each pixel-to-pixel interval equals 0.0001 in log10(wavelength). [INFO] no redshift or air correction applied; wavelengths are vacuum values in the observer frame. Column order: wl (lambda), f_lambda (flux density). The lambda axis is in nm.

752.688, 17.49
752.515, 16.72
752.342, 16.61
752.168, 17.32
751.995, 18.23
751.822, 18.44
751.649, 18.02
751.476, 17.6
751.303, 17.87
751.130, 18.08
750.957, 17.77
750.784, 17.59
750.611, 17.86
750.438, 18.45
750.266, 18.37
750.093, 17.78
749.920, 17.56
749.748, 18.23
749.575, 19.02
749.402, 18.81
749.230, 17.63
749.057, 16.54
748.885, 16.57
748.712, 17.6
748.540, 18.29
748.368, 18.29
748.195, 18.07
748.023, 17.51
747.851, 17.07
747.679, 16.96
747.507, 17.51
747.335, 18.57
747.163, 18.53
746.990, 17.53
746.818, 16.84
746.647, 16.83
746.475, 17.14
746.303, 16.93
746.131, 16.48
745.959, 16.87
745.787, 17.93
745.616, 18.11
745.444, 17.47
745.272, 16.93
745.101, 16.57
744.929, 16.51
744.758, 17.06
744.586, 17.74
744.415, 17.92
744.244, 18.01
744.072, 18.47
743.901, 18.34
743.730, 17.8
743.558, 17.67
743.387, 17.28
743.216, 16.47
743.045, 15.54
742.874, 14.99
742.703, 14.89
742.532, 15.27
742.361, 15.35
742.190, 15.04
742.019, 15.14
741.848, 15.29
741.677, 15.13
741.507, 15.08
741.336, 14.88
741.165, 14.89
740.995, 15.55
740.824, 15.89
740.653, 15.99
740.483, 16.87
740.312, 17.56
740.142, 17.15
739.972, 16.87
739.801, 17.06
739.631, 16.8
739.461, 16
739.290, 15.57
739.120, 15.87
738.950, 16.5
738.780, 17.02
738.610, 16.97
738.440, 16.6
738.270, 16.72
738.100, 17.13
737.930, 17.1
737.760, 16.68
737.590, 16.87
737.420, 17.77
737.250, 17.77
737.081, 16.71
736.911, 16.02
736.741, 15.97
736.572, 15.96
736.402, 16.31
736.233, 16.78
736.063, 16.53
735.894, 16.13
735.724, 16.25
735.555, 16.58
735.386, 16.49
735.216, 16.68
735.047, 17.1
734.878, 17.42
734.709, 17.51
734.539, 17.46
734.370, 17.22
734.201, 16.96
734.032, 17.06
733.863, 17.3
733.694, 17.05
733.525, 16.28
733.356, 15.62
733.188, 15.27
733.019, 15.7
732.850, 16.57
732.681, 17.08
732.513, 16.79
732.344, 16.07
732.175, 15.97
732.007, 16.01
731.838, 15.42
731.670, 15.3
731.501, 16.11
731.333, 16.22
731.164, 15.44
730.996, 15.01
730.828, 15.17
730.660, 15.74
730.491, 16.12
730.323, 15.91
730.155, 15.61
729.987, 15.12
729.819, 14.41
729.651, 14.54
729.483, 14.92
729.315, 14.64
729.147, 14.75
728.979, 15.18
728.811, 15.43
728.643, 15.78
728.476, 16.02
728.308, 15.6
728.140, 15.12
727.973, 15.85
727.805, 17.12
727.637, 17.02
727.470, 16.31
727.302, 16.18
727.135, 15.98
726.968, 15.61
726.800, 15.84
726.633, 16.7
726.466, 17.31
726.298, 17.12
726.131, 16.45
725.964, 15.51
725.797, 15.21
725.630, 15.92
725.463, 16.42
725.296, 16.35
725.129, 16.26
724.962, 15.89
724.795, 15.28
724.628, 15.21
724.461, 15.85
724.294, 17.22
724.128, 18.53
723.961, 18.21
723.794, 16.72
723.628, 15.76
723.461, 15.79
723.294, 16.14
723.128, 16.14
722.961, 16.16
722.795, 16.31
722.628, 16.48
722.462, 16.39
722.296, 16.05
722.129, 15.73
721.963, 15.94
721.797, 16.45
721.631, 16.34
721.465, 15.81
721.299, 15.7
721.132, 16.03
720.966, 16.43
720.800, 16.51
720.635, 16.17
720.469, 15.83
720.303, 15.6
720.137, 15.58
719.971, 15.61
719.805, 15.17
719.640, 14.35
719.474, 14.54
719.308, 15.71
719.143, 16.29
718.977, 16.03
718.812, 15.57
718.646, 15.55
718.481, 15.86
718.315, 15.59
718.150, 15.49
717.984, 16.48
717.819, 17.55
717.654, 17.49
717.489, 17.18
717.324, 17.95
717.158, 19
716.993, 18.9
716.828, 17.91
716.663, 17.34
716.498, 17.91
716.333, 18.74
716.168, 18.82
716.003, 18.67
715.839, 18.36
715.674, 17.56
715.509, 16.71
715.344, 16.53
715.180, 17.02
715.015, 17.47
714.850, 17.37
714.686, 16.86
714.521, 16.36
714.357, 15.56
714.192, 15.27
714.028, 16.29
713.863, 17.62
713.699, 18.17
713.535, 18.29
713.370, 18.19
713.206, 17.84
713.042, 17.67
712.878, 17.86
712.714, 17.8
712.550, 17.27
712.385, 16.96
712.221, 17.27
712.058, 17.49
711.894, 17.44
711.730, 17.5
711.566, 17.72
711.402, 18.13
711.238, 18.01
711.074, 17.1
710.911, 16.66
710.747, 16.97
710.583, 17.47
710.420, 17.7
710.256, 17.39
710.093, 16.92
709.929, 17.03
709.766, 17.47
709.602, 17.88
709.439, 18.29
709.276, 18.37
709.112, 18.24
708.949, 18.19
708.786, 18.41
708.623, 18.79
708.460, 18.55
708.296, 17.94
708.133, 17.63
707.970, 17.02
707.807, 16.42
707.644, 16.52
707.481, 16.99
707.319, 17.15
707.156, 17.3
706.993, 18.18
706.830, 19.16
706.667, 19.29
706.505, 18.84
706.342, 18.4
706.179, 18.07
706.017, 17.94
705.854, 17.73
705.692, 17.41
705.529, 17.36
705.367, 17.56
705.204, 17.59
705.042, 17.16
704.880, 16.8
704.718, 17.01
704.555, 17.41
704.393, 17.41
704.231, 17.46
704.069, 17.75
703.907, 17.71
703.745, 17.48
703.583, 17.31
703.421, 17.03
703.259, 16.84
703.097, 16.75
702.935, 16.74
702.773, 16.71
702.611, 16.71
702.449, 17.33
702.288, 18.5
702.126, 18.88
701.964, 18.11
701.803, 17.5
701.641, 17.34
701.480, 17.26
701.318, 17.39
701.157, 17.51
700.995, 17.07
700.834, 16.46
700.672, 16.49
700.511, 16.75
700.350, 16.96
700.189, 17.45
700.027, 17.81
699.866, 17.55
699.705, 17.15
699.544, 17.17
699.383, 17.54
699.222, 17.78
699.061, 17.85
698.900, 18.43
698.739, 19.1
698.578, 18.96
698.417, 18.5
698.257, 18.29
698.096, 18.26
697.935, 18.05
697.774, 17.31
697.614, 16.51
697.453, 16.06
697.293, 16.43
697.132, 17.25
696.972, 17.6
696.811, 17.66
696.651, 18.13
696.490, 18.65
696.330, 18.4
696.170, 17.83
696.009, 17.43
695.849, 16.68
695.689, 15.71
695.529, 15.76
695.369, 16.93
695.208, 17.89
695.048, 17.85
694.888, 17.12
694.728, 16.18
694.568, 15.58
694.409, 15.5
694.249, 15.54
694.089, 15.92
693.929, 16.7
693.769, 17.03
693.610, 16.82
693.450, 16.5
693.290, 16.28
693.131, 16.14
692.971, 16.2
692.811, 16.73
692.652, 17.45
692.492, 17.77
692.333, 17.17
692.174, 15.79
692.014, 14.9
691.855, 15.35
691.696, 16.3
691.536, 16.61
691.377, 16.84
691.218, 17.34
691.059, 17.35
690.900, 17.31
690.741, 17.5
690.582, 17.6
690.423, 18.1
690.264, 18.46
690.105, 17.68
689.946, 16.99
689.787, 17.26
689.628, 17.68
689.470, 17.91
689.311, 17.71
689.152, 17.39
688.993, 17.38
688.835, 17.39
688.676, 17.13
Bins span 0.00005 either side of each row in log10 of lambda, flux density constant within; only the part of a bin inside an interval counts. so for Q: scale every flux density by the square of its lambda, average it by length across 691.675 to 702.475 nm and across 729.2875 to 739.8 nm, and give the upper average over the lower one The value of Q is 1.06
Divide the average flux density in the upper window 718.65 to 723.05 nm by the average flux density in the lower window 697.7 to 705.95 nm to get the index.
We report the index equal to 0.91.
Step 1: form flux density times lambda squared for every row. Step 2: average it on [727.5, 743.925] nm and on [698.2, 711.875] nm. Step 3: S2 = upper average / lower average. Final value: 1.0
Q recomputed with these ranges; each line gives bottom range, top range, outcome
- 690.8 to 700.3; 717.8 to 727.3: 1.01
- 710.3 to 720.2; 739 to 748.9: 1.06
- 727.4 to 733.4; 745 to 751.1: 1.18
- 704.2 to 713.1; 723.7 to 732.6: 0.95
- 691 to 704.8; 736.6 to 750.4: 1.12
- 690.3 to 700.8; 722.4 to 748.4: 1.07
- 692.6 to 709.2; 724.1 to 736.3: 1.01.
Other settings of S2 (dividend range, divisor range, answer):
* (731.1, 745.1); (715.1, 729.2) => 1.05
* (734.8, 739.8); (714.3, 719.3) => 1.03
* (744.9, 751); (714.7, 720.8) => 1.14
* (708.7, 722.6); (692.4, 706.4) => 1.03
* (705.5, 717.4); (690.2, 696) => 1.11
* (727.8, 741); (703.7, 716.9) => 0.99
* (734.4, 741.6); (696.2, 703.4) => 1.05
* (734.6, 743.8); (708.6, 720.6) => 1.02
